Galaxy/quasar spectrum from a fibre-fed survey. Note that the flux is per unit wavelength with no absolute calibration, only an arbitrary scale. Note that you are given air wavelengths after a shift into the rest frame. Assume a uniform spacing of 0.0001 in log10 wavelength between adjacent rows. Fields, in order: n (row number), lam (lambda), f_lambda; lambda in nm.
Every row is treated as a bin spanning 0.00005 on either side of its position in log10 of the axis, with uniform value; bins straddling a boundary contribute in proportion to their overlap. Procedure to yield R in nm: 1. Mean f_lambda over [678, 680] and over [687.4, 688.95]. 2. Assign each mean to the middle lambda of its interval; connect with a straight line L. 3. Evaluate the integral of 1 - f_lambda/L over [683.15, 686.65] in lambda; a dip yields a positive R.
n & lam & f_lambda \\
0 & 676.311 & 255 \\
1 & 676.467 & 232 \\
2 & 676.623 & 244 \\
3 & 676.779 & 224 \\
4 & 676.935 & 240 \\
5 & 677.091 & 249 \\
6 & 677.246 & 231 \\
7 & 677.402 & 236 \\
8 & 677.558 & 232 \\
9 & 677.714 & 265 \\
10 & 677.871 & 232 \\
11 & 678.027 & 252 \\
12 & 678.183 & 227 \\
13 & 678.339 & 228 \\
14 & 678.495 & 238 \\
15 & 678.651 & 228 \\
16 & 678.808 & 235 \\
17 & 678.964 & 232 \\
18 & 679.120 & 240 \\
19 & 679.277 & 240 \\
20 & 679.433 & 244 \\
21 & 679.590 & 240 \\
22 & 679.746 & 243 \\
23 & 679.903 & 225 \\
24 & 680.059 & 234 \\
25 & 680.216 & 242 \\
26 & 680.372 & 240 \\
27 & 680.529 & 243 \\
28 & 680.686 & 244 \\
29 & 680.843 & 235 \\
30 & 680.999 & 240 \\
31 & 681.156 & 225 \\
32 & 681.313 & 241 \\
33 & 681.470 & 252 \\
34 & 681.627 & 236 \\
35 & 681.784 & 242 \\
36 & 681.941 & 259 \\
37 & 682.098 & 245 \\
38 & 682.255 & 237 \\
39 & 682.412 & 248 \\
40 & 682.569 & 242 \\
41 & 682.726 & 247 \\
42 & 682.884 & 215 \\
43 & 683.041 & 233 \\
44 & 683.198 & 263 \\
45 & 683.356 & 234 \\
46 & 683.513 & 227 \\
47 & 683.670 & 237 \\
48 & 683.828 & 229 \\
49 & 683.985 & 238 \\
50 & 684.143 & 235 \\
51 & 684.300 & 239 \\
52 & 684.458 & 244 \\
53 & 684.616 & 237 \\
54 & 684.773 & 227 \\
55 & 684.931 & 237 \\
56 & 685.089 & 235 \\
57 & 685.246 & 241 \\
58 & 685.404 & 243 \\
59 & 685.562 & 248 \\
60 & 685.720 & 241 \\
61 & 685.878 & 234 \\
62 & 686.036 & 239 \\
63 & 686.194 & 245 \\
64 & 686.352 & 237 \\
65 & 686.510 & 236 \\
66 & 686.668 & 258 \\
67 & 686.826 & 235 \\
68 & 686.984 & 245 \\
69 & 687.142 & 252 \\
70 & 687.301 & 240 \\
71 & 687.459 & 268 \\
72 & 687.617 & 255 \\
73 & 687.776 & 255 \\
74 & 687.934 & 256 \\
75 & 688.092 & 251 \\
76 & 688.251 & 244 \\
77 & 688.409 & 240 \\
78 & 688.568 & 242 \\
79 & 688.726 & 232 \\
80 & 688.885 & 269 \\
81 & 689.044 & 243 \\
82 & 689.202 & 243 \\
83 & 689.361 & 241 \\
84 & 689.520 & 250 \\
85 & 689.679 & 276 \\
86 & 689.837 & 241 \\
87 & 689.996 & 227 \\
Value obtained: 0.10 nm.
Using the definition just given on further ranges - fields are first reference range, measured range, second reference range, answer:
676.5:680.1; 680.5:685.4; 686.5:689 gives 0.08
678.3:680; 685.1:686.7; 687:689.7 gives 0.03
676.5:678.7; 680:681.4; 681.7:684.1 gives 0.00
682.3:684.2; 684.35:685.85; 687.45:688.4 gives 0.03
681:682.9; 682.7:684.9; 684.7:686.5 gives 0.04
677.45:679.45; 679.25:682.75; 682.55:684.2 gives -0.06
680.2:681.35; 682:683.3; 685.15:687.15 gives -0.01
